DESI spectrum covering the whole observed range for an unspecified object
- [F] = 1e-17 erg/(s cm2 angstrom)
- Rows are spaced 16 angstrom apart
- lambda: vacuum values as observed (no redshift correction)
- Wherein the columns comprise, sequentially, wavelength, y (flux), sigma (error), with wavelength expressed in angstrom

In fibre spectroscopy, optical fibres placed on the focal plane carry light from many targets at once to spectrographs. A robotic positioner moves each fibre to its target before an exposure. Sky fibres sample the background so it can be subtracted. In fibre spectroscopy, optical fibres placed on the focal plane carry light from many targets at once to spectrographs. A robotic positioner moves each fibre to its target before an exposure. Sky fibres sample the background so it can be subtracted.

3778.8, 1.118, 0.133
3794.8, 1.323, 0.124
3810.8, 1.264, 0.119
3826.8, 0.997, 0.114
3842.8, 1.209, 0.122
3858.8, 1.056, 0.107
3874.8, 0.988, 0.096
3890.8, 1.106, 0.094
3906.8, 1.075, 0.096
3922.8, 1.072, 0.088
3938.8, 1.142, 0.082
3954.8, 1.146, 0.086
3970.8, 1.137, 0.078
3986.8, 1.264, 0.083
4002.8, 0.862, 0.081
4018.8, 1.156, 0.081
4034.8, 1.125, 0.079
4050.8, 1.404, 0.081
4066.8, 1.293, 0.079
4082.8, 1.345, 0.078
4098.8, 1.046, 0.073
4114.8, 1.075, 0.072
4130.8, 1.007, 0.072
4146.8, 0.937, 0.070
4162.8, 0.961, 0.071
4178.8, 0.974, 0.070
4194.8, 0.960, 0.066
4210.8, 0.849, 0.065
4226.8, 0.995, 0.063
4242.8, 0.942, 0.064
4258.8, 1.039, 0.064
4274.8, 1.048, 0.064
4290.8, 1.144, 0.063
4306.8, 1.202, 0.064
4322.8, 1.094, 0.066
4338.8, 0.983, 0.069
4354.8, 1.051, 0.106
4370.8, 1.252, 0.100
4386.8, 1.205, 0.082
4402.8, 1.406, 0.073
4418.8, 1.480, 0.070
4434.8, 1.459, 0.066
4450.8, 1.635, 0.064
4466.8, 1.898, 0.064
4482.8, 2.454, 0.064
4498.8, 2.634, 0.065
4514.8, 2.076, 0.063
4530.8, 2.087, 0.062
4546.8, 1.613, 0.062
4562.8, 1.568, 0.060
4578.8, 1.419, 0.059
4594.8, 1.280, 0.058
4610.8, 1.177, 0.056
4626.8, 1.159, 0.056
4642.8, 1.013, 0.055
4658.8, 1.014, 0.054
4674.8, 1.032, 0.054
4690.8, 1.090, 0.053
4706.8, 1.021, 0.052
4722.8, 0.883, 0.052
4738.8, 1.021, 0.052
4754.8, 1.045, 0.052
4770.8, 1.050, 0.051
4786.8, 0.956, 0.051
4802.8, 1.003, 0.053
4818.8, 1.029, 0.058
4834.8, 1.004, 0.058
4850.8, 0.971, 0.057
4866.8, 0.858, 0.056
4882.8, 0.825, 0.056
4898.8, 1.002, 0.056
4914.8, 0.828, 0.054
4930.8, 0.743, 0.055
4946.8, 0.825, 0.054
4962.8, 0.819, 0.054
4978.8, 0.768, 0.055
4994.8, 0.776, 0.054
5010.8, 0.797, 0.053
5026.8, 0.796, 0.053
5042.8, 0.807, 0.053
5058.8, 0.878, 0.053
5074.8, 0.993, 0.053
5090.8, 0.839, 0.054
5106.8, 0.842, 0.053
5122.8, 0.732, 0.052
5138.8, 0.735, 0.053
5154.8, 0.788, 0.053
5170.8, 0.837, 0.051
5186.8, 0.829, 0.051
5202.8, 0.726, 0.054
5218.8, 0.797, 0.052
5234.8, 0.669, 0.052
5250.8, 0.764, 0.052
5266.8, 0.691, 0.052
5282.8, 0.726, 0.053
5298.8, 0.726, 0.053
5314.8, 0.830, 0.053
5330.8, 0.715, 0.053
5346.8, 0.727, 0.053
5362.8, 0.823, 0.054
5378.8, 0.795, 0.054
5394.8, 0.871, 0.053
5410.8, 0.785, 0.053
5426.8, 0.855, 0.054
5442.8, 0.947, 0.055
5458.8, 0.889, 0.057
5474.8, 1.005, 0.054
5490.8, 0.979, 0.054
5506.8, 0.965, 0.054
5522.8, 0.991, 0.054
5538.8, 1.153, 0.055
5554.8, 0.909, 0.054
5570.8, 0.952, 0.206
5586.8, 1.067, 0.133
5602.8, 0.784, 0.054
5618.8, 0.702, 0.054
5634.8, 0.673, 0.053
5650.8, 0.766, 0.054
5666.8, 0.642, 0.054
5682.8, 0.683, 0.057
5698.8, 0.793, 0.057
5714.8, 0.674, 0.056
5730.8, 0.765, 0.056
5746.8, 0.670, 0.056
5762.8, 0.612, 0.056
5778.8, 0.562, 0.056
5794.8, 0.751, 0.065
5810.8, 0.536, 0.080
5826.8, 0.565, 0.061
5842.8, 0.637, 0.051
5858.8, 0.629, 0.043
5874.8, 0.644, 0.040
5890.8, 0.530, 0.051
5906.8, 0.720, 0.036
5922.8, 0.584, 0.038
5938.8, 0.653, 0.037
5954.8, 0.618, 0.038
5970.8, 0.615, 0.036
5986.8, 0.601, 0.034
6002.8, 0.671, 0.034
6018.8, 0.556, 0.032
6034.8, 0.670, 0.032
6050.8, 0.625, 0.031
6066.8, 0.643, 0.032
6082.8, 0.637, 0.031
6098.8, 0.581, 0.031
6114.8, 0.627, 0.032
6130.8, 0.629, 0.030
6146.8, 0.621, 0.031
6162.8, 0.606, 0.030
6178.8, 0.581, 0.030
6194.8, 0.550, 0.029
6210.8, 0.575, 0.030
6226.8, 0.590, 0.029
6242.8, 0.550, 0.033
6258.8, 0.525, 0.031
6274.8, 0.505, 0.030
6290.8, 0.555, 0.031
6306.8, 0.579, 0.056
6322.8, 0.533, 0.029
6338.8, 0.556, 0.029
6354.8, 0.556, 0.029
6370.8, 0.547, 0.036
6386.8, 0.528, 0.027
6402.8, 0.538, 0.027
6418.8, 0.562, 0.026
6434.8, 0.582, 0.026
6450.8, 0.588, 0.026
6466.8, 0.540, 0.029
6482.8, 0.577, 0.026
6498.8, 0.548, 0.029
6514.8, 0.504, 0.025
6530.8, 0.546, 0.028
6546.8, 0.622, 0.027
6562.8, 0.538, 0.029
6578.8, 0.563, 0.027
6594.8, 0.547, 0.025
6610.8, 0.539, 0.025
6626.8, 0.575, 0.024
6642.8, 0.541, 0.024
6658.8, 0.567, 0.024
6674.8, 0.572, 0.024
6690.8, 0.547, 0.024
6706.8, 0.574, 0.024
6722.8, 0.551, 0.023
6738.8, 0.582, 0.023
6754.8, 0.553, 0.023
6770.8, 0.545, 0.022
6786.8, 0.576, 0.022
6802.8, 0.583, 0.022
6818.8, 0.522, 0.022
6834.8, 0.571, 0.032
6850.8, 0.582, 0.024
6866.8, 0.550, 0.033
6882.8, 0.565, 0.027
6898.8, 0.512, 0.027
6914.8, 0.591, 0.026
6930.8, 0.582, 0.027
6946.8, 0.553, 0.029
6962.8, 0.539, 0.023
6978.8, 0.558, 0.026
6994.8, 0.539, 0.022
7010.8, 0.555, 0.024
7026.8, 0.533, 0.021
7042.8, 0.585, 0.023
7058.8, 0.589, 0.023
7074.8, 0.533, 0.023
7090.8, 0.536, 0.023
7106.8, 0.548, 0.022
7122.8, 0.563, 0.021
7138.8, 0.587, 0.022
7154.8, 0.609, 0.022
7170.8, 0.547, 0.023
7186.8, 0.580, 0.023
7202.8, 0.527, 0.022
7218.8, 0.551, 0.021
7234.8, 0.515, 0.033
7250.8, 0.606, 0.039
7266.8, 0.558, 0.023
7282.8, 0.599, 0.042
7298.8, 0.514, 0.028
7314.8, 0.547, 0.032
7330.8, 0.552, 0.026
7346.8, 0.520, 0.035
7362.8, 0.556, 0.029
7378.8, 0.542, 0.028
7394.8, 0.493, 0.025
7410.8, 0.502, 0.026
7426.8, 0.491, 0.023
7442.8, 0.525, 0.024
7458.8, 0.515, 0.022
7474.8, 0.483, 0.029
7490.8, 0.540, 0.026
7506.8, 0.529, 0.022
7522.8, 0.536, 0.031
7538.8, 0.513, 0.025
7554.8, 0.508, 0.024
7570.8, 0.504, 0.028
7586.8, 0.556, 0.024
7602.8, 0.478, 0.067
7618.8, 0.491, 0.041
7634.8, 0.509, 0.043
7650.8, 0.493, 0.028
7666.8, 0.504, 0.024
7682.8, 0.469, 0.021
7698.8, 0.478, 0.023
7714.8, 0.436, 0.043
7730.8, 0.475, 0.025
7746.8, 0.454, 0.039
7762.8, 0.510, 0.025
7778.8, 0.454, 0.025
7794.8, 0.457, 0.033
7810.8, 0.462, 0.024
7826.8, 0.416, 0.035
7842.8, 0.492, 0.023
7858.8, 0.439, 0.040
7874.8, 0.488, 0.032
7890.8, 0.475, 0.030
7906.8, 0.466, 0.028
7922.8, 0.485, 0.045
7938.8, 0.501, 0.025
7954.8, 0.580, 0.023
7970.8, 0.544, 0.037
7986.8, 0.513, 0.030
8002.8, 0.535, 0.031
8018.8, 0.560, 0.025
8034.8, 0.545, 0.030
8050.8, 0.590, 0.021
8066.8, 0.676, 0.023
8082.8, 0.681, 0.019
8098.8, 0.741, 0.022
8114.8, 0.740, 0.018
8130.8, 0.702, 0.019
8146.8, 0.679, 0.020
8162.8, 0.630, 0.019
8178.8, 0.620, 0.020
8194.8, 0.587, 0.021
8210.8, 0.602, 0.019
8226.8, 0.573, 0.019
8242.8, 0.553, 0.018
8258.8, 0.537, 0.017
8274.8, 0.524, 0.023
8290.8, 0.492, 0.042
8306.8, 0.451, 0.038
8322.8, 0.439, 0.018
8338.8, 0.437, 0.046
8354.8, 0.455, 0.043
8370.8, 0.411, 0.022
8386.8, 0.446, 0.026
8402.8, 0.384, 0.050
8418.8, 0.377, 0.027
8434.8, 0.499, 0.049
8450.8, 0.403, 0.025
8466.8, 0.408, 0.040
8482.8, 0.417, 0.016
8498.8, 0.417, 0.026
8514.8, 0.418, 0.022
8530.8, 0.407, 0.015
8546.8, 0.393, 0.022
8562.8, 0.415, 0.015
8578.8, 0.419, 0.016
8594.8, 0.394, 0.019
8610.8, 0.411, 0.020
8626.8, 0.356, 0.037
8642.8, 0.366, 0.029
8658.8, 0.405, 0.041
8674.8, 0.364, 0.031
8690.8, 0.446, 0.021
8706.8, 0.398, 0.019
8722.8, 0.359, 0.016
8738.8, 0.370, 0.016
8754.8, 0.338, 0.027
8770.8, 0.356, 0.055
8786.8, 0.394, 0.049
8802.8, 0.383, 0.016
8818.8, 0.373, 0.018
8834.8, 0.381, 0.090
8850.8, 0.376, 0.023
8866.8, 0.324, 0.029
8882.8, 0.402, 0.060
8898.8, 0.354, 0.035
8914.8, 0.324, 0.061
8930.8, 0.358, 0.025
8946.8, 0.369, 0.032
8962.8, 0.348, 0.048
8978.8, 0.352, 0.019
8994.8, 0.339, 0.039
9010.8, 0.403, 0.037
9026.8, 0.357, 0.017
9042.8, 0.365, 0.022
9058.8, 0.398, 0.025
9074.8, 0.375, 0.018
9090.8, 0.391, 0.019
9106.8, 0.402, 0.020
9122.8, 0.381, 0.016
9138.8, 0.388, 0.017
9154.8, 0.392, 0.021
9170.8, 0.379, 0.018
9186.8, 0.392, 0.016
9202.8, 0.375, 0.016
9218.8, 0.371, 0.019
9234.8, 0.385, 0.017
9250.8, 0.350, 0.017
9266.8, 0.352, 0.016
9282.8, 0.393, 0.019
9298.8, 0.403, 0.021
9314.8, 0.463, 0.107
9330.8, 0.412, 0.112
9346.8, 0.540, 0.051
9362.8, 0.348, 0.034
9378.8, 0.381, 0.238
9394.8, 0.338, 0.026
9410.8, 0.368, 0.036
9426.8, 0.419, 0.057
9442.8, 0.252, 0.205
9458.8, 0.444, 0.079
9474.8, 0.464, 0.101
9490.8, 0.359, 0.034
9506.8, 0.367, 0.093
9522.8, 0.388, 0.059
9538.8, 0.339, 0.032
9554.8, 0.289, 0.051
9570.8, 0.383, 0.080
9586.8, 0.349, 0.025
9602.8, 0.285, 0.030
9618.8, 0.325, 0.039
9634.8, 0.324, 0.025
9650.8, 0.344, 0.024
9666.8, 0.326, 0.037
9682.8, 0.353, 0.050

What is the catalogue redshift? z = 1.903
